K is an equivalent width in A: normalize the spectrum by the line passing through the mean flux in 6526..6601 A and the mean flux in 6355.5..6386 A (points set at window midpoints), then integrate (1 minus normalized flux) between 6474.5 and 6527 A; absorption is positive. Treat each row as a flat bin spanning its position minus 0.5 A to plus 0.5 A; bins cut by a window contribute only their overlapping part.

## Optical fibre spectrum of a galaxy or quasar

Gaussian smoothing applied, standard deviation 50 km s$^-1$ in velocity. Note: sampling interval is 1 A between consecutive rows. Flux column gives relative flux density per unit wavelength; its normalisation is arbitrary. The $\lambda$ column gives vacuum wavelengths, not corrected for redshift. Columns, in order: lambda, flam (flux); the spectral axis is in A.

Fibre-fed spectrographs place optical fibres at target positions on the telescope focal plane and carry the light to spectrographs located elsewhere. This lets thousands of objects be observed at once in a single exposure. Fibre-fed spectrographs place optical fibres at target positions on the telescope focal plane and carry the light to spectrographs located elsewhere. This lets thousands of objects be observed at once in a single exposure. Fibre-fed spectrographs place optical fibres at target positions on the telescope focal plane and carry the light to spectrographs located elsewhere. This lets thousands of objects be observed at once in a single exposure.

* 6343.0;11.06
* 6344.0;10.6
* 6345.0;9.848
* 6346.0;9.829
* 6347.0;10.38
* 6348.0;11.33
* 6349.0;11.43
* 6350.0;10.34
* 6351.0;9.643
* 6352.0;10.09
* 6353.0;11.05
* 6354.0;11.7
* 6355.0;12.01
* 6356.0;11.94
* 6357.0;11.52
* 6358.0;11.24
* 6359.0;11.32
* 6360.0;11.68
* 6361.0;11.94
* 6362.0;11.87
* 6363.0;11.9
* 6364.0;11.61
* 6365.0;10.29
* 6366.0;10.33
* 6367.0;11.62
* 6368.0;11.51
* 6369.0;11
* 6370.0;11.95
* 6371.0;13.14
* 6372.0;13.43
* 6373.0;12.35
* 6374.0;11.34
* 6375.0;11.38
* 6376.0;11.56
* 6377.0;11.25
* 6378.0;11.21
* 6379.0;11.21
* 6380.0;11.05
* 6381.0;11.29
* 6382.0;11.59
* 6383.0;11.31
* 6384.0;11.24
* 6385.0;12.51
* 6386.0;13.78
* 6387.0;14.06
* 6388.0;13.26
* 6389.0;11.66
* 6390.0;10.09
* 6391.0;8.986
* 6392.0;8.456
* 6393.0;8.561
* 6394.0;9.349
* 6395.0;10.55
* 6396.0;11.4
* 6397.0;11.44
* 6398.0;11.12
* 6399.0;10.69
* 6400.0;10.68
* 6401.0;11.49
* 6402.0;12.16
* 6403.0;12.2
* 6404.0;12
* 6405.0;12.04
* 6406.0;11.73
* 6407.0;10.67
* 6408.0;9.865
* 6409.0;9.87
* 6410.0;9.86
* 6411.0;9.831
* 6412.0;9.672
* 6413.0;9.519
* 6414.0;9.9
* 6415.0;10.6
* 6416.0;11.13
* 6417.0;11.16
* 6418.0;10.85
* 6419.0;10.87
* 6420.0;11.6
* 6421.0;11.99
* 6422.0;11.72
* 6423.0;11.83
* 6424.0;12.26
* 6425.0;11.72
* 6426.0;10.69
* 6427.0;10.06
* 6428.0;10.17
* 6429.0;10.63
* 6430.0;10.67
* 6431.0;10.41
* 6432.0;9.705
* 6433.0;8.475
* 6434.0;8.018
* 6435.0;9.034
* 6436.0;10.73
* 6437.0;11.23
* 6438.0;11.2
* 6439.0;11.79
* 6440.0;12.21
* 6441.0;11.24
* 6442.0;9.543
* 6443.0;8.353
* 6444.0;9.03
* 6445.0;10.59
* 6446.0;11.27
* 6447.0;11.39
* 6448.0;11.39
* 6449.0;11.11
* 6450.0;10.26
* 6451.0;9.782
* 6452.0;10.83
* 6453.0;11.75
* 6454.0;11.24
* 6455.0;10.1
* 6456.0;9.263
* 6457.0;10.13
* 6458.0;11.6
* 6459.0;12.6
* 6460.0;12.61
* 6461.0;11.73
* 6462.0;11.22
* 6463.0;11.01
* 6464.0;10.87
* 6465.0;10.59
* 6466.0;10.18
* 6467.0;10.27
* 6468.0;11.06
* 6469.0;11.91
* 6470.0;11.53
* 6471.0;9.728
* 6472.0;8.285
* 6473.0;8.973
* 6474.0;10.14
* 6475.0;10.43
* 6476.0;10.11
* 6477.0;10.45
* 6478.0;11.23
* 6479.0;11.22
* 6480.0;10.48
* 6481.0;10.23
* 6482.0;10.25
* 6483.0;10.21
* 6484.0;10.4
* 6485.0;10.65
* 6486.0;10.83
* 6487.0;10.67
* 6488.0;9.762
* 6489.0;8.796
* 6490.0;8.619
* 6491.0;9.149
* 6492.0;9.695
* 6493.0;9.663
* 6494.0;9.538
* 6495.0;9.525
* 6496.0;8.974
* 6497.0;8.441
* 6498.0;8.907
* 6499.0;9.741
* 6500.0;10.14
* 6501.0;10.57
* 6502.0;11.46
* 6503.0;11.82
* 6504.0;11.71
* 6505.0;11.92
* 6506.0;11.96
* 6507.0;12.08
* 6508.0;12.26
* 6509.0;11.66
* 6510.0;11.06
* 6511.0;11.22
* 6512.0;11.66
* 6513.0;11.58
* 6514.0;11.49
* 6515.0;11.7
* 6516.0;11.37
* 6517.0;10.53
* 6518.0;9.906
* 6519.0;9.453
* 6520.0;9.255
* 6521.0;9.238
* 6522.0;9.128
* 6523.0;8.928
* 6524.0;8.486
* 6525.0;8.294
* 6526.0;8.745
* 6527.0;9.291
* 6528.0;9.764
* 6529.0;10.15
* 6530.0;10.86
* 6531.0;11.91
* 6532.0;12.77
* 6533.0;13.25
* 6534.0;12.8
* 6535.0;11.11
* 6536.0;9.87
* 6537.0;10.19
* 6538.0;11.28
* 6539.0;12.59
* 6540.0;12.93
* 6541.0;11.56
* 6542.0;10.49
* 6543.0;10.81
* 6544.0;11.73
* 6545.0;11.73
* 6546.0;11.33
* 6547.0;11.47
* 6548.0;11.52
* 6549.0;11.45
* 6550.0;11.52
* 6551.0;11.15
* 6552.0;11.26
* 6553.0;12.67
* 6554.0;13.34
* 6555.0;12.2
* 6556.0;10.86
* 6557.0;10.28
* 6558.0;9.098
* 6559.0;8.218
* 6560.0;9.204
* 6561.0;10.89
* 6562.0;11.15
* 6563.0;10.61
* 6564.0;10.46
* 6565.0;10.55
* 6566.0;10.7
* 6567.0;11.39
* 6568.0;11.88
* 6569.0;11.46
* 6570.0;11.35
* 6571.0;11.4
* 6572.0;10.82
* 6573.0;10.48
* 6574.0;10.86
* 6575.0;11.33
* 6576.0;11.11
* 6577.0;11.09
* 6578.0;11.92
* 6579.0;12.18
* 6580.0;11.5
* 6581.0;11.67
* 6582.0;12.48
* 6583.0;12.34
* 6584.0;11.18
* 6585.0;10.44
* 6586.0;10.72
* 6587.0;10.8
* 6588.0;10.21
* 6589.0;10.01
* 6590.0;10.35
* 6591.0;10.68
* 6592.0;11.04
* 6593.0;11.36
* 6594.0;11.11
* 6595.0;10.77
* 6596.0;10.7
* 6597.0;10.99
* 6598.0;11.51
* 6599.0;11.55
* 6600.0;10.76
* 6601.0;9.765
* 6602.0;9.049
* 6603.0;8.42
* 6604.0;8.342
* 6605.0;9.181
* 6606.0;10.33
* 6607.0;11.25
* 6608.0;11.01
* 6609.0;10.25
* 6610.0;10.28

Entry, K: 4.6 A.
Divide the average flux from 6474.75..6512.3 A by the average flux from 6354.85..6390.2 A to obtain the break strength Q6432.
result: 0.89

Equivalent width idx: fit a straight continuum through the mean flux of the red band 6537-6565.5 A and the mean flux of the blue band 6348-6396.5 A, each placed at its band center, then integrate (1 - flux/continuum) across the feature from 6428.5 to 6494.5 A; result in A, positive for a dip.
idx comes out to 4.8 A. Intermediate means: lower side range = 11.3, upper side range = 11.1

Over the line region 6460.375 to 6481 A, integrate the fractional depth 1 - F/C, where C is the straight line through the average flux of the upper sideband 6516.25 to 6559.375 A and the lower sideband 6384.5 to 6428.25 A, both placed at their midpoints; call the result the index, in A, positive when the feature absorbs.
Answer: 0.6 A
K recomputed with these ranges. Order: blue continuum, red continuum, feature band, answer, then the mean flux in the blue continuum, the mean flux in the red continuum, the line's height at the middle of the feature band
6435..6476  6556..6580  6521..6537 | 0.68 A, 10.7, 10.8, 10.8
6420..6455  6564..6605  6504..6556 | -1.35 A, 10.7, 10.9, 10.8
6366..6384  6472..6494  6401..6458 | 0.71 A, 11.6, 10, 10.8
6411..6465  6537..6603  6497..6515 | -0.47 A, 10.7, 11.1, 10.9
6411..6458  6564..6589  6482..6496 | 1.33 A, 10.6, 11.2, 10.8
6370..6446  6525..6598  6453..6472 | 0.11 A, 10.9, 11.1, 11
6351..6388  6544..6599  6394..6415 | 1.41 A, 11.7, 11.1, 11.6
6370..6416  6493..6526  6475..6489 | 0.19 A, 11.1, 10.4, 10.6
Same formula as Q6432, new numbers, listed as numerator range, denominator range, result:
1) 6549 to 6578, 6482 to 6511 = 1.06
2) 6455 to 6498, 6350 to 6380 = 0.90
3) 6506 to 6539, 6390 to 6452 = 1.01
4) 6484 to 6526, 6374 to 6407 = 0.91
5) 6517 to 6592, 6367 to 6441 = 0.99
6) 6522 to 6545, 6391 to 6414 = 1.02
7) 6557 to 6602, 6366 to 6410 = 0.96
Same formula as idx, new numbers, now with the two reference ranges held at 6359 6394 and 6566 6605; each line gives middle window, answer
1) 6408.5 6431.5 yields 1.2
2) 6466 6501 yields 3.6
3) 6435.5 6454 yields 0.8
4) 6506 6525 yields 0.9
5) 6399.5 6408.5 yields 0.0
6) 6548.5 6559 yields -0.2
